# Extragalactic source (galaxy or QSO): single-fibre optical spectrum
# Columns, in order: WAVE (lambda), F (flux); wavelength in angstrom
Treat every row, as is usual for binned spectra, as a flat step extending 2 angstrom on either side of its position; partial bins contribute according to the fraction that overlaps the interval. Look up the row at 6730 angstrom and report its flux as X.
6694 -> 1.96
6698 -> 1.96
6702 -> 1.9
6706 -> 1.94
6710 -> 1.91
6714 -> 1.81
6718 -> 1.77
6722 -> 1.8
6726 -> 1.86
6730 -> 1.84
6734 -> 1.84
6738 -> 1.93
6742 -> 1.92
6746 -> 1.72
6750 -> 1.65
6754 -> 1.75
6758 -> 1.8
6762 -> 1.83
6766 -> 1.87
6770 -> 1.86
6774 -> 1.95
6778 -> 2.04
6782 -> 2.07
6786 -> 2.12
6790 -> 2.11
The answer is 1.84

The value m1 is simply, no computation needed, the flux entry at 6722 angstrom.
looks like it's 1.8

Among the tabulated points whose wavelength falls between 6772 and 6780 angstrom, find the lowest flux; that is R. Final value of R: 1.95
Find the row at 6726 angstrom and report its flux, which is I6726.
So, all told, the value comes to 1.86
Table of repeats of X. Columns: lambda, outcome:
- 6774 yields 1.95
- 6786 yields 2.12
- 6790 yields 2.11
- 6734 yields 1.84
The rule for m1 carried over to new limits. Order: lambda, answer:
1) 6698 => 1.96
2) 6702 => 1.9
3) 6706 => 1.94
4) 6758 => 1.8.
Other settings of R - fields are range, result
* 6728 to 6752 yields 1.65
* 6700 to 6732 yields 1.77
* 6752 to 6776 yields 1.75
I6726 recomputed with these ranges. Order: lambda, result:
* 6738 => 1.93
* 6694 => 1.96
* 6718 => 1.77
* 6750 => 1.65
